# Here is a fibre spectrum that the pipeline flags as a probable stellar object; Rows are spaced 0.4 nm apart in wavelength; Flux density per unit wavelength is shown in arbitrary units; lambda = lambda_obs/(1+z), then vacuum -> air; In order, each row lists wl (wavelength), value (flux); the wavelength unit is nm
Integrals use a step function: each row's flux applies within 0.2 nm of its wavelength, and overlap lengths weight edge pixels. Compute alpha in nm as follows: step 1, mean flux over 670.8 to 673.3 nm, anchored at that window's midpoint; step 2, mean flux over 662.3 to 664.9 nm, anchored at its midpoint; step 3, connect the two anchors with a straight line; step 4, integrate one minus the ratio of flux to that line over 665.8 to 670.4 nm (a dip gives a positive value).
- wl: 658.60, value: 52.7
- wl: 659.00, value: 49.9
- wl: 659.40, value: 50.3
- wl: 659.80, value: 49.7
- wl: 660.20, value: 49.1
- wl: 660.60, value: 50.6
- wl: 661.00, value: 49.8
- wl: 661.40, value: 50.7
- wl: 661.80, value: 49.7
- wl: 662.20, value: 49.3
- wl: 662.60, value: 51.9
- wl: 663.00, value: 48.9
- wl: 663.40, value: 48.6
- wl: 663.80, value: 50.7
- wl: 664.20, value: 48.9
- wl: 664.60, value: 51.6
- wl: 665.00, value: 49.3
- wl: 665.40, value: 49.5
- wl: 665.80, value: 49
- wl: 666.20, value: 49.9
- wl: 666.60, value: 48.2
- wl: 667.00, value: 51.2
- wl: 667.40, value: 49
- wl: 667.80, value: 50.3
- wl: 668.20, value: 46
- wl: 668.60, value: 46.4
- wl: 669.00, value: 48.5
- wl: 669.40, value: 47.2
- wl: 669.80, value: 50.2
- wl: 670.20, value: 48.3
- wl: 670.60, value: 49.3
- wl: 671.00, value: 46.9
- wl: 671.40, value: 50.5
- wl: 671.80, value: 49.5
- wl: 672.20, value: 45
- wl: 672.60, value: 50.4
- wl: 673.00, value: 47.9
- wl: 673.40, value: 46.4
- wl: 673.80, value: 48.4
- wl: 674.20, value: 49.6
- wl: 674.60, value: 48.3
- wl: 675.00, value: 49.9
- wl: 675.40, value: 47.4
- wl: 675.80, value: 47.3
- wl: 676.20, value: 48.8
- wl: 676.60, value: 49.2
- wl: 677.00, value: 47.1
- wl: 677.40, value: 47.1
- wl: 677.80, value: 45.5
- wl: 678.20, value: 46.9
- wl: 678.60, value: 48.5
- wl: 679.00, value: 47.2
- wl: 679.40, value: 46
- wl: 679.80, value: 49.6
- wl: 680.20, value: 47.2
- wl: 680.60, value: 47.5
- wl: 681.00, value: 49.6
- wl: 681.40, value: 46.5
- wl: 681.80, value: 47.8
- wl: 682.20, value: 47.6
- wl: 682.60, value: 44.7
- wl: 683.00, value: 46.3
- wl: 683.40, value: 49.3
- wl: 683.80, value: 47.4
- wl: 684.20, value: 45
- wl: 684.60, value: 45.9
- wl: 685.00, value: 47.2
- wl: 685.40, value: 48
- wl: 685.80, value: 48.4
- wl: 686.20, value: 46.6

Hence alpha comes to 0.04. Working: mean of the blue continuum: 50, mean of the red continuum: 48.3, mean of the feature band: 48.7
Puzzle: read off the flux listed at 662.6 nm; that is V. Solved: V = 51.9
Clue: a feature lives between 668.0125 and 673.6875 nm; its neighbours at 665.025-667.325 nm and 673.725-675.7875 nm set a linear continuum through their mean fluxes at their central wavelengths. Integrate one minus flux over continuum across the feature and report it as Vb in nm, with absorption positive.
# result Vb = 0.11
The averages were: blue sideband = 49.5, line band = 48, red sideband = 48.6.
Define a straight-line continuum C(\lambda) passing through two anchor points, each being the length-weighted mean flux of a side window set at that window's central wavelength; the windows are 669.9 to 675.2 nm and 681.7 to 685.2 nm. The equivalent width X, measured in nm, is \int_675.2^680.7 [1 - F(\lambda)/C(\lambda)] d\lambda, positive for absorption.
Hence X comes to 0.02 nm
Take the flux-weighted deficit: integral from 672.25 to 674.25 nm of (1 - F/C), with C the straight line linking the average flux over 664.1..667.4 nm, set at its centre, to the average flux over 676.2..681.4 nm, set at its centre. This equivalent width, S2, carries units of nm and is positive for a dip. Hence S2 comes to 0.01 nm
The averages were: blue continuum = 49.7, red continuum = 47.6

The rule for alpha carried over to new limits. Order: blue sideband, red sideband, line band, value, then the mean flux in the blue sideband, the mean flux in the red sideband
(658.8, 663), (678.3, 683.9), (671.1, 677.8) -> 0.02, 50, 47.5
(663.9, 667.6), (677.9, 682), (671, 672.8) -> 0.01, 49.7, 47.6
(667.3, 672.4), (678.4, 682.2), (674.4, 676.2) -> -0.01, 48.2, 47.8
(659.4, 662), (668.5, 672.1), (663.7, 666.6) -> -0.02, 50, 48.5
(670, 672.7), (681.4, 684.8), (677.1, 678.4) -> 0.03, 48.5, 46.7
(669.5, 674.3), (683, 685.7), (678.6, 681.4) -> -0.01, 48.5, 47.1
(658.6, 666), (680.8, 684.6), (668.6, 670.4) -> 0.02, 49.9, 47.1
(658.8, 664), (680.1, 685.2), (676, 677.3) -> -0.01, 49.9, 47.1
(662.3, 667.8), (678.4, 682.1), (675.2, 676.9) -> 0.01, 49.8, 47.8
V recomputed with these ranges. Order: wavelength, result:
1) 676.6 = 49.2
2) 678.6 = 48.5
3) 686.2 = 46.6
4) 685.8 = 48.4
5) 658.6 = 52.7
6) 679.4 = 46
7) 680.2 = 47.2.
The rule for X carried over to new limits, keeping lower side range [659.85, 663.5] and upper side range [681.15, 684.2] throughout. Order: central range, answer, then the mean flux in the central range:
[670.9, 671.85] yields -0.01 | 49.1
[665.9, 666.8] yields 0.00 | 49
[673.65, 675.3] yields -0.03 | 49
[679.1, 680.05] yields -0.01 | 47.7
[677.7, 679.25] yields 0.02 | 47.1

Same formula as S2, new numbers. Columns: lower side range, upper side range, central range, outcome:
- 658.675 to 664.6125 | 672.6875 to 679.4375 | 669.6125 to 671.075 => 0.00 nm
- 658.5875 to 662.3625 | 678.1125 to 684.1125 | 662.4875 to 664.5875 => -0.01 nm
